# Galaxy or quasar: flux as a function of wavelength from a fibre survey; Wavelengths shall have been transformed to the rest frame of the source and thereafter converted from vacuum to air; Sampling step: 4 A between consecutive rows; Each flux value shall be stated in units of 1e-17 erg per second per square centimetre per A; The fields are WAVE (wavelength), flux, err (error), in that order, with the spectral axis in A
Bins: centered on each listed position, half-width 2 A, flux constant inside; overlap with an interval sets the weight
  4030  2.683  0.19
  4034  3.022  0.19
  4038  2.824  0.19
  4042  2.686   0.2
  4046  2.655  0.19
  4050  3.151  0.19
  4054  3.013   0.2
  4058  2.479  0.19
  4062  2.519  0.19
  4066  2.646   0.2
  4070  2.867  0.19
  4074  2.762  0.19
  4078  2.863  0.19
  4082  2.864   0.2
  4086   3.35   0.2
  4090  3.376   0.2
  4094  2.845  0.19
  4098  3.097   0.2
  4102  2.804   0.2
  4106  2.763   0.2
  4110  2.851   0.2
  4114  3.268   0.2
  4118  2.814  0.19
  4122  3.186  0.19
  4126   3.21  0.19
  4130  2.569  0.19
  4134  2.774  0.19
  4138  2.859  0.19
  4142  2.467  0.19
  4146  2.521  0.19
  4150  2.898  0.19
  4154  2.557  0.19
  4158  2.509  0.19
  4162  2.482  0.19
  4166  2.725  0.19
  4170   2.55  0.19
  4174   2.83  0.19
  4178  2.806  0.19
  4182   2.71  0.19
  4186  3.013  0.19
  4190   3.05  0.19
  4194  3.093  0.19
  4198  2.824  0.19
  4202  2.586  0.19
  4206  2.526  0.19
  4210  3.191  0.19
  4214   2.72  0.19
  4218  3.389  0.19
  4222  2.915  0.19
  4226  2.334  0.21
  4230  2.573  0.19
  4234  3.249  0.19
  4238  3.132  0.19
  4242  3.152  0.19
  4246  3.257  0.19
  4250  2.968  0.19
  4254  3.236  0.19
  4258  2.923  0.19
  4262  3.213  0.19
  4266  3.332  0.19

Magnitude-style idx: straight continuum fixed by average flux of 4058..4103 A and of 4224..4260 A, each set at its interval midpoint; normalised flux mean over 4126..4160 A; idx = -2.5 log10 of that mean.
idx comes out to 0.10 mag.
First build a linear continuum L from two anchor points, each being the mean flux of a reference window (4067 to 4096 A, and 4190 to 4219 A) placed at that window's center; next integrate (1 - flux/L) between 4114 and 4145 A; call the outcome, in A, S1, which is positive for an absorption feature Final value 0.94 A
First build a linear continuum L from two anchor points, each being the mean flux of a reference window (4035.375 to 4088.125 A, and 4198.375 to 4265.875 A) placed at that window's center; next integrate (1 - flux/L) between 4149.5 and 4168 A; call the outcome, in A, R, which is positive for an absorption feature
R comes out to 1.9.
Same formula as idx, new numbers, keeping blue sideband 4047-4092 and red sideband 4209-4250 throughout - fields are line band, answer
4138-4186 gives 0.11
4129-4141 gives 0.08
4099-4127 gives -0.02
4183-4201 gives 0.00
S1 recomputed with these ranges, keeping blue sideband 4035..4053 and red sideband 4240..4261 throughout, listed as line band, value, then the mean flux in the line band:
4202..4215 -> 1.17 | 2.78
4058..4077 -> 1.29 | 2.68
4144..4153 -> 0.88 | 2.69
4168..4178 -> 1.00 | 2.71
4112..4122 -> -0.43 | 3.07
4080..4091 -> -1.05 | 3.18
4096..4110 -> 0.20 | 2.88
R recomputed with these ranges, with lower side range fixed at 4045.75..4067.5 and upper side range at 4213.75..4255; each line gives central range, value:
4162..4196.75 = 1.16 A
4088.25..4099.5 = -1.19 A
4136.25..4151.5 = 1.05 A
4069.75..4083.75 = -0.27 A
